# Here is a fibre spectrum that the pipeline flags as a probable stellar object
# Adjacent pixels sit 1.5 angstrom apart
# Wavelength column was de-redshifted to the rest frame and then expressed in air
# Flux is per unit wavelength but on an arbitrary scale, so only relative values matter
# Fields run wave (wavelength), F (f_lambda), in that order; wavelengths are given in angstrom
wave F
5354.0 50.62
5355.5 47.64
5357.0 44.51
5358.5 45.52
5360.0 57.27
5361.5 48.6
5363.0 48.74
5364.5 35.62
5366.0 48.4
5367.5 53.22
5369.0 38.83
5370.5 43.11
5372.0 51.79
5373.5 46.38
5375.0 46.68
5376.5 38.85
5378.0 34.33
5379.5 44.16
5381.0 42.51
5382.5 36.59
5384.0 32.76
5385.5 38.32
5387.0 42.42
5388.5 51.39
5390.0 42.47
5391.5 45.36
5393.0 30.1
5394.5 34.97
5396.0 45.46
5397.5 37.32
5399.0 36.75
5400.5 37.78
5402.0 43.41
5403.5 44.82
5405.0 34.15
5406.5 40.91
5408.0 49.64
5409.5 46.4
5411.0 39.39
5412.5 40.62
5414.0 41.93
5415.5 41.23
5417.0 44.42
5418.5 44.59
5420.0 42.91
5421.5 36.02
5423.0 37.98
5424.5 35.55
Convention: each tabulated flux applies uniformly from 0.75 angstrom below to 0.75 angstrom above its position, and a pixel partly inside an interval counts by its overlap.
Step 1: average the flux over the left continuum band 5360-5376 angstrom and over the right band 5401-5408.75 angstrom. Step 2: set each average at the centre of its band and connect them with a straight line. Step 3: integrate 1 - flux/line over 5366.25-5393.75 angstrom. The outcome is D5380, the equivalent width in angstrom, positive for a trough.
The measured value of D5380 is 1.8 angstrom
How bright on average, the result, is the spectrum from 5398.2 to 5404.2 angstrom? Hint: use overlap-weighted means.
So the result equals 40.6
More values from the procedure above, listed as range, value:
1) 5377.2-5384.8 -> 38.1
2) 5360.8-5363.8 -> 48.5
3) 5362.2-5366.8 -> 44.4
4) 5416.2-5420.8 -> 43.9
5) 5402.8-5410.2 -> 43.2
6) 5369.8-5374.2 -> 47.1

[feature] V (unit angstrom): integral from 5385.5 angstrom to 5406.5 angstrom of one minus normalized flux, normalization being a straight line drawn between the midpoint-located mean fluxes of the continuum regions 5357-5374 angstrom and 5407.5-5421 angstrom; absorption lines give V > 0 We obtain 2.0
